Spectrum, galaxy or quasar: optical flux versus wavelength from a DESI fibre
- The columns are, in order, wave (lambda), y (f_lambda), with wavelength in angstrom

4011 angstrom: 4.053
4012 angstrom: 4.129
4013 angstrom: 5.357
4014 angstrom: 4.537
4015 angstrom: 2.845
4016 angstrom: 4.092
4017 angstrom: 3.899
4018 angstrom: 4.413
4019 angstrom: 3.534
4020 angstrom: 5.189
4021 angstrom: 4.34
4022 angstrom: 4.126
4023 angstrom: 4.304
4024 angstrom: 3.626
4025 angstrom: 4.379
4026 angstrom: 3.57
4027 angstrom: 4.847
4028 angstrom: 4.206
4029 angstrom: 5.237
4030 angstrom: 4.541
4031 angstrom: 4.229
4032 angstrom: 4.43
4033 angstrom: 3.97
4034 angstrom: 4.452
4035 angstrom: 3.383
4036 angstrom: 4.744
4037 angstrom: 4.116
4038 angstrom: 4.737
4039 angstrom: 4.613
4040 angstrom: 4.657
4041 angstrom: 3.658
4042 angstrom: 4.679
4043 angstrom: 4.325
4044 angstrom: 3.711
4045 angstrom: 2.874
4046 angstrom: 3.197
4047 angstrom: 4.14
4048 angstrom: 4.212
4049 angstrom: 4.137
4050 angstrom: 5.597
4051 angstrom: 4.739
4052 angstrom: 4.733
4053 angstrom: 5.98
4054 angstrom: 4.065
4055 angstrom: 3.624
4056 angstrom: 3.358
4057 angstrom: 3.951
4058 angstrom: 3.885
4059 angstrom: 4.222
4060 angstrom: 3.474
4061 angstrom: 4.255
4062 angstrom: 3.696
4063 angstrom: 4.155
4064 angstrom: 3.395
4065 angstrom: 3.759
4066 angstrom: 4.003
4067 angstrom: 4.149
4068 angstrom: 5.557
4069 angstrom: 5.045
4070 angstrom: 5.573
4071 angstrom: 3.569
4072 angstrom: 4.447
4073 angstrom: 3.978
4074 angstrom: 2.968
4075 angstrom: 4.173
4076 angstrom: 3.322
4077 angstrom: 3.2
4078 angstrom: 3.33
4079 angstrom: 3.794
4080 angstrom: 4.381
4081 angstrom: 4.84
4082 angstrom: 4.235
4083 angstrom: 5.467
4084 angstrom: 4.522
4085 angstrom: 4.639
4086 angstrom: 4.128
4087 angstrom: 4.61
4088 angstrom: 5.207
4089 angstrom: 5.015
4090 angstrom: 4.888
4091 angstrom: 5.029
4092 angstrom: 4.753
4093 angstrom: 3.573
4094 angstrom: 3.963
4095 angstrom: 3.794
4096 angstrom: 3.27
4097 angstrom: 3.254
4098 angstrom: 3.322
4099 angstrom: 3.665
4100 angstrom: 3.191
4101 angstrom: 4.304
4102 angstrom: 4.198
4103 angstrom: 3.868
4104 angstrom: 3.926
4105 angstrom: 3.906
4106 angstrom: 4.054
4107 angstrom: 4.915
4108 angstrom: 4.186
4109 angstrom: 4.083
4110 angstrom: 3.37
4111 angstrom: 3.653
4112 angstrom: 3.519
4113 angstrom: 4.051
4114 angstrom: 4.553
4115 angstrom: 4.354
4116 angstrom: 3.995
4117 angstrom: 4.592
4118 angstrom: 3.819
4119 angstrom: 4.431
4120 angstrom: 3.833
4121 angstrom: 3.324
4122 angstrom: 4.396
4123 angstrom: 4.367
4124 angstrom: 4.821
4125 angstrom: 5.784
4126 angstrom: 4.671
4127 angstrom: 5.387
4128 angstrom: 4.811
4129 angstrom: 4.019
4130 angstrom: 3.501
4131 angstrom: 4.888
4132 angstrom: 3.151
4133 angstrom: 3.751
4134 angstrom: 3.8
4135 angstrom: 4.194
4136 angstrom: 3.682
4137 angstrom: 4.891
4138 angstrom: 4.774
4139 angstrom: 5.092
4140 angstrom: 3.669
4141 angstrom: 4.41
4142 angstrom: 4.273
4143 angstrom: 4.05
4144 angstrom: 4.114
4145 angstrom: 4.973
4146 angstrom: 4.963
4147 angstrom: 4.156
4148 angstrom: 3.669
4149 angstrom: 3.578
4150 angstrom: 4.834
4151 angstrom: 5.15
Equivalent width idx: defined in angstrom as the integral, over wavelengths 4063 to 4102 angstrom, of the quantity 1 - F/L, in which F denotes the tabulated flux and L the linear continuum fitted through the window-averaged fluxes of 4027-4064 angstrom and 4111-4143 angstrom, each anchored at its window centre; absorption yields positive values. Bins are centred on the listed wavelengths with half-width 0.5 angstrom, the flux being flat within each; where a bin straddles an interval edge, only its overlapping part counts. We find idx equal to 0.7 angstrom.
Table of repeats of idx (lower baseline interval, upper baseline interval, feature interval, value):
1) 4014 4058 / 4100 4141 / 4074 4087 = 0.2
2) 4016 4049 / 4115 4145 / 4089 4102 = 0.9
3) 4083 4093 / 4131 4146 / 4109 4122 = 1.4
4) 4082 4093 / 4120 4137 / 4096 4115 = 2.7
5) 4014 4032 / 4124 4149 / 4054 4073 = 0.7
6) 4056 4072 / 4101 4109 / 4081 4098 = -0.9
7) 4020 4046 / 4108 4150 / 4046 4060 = -0.2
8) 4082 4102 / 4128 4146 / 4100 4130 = 0.1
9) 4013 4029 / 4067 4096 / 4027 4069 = 0.3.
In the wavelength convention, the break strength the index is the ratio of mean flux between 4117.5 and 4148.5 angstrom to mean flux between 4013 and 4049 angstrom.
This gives 1.0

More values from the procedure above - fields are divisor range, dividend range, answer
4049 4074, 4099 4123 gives 0.94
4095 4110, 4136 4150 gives 1.13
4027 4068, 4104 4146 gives 1.01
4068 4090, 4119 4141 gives 1.00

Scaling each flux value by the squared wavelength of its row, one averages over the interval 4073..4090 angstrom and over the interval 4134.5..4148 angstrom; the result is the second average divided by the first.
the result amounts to 1.06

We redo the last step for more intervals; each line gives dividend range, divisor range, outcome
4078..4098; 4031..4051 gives 1.05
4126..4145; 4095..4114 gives 1.13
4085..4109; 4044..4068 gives 1.03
